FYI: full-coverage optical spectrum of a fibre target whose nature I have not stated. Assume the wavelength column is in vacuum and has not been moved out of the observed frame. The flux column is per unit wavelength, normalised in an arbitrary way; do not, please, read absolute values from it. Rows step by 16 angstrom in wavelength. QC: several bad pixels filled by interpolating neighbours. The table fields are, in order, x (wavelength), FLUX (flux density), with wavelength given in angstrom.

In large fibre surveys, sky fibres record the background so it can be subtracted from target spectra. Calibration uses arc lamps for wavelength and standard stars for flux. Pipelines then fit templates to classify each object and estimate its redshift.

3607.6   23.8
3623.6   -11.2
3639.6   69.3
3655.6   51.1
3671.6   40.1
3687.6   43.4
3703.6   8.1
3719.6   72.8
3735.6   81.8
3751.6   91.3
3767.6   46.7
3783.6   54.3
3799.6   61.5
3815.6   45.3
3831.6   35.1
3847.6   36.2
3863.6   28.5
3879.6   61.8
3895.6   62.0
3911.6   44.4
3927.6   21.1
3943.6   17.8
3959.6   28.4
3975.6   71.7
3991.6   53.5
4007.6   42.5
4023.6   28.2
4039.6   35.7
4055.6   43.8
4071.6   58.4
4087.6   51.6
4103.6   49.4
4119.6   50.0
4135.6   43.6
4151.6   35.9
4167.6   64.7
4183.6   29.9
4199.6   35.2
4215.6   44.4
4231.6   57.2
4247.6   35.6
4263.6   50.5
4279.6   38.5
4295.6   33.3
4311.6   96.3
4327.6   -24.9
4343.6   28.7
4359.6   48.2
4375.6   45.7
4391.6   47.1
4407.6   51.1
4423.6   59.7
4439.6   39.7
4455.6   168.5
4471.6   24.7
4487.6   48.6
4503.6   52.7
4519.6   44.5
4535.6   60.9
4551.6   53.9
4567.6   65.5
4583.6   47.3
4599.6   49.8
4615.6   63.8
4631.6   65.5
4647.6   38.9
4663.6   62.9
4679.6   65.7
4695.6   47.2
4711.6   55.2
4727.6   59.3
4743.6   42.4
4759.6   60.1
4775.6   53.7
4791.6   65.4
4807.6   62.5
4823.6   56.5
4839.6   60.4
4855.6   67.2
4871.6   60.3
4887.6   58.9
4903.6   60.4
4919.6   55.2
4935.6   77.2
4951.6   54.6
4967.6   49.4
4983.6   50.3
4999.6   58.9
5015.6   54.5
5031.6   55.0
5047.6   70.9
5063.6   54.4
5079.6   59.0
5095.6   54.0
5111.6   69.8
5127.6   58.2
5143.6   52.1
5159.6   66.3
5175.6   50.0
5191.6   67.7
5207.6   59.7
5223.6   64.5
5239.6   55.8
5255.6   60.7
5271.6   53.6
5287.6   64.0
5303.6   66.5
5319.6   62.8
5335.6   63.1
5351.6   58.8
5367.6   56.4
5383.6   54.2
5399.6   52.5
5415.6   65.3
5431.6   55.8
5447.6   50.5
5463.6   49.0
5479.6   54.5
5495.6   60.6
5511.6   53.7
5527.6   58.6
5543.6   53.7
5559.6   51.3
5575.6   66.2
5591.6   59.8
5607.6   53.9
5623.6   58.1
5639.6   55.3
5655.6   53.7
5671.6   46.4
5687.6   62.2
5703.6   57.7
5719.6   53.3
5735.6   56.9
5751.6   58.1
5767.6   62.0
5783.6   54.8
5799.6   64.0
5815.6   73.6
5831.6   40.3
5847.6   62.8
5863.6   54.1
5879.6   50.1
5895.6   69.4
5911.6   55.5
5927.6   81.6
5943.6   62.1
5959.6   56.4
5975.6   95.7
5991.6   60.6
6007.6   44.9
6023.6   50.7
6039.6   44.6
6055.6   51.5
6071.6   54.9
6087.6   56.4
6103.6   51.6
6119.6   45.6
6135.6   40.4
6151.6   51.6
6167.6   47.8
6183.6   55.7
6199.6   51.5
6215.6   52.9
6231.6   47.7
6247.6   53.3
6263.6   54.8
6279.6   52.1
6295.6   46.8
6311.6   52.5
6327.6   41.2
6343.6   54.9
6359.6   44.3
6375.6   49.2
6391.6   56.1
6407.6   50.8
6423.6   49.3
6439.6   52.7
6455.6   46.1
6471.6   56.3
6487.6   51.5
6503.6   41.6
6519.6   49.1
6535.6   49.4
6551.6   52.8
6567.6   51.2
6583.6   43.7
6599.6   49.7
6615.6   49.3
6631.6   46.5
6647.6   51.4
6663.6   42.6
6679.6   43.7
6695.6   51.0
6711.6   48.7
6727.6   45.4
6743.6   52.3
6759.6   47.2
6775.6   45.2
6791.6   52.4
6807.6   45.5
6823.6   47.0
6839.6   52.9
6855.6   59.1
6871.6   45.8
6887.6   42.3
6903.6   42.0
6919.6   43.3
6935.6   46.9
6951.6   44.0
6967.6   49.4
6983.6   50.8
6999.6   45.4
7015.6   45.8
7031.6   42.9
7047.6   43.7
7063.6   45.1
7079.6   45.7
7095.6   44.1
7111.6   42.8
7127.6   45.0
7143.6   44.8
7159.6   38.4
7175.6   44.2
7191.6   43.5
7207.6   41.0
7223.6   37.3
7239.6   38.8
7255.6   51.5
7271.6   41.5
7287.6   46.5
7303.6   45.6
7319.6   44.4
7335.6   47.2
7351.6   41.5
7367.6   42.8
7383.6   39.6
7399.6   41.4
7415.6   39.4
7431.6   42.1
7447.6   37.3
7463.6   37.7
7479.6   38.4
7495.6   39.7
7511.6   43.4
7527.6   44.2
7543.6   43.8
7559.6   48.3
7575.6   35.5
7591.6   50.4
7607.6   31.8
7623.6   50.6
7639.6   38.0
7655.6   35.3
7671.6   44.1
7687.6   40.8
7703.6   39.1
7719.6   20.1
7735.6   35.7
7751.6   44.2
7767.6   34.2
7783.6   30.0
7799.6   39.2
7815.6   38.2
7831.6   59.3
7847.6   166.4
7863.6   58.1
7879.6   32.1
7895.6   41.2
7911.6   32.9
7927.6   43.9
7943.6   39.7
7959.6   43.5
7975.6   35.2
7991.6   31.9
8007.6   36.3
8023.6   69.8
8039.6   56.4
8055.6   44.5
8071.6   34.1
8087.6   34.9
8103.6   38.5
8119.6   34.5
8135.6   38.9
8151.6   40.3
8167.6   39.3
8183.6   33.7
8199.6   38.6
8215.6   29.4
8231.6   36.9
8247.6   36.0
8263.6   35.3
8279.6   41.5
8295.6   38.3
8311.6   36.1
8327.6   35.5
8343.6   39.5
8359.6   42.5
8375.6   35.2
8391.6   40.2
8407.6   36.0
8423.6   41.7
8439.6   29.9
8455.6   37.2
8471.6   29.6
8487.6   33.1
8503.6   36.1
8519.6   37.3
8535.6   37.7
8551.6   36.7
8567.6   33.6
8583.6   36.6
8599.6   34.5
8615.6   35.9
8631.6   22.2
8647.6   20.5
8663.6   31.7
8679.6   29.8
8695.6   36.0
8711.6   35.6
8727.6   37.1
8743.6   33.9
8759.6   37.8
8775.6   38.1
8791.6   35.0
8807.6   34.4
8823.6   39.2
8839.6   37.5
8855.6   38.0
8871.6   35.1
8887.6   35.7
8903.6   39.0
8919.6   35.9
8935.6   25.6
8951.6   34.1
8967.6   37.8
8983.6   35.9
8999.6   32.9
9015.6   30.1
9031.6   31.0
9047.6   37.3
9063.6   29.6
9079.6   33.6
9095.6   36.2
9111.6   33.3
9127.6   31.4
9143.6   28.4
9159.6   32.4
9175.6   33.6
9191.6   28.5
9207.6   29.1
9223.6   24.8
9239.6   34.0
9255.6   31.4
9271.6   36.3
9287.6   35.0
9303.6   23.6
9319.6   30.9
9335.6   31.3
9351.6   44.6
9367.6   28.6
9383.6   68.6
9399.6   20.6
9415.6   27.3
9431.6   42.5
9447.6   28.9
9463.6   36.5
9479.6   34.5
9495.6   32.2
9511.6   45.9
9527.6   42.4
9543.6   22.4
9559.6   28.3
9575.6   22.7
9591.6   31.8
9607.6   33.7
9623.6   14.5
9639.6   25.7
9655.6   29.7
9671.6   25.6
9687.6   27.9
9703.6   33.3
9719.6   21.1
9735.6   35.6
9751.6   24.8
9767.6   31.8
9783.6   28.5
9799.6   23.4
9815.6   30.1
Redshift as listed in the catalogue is 0.195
